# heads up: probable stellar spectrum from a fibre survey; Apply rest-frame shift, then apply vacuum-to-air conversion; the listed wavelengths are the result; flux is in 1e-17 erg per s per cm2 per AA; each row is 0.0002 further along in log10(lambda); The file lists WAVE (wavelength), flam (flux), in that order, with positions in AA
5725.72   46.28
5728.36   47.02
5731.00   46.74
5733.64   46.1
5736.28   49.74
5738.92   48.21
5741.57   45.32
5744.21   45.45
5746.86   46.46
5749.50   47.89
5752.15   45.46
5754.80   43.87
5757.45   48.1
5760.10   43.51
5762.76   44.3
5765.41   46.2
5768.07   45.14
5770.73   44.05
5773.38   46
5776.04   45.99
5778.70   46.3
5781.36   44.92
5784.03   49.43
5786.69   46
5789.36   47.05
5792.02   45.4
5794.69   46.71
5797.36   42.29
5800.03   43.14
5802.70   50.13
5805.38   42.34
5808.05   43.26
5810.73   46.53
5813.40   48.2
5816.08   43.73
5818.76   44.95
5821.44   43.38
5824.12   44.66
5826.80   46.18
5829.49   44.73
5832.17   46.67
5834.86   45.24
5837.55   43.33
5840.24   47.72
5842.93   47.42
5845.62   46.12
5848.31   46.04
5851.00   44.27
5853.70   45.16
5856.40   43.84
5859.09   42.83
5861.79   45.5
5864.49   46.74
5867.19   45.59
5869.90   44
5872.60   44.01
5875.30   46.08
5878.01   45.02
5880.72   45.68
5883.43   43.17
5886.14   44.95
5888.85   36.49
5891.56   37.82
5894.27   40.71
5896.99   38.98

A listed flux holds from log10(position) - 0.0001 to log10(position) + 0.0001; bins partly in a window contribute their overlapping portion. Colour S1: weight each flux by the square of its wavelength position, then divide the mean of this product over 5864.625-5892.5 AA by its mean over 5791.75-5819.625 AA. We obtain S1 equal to 1.0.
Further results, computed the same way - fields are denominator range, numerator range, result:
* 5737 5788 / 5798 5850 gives 1.01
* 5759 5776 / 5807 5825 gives 1.02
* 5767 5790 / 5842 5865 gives 1.01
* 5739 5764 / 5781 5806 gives 1.02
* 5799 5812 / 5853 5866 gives 1.01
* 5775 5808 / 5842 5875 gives 1.01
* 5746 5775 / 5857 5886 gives 1.02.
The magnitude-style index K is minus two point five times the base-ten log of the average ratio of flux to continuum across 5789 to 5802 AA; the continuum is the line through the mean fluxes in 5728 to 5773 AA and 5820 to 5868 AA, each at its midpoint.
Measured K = 0.02 mag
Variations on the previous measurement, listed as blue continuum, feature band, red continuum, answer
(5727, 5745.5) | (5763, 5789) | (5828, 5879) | 0.01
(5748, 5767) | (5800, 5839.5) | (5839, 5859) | 0.01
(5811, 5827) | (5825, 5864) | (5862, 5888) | -0.01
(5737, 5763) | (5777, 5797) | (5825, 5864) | -0.01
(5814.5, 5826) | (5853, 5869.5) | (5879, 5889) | -0.03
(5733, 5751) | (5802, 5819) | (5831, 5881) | 0.01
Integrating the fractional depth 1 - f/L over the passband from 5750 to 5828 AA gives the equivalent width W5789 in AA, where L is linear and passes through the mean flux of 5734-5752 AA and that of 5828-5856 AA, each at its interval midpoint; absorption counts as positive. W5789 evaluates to 1.5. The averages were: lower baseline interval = 47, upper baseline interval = 45.6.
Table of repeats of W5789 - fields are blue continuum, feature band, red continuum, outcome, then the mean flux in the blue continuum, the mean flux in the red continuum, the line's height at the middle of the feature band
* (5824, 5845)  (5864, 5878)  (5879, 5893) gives -0.7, 45.8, 41.7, 42.9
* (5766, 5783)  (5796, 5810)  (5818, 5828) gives 0.2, 45.5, 44.8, 45.1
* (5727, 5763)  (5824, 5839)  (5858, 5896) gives -0.3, 46.3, 43.4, 44.4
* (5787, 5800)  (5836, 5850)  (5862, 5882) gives -0.2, 45.2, 45.3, 45.3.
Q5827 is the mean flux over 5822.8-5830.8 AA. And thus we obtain 45.2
